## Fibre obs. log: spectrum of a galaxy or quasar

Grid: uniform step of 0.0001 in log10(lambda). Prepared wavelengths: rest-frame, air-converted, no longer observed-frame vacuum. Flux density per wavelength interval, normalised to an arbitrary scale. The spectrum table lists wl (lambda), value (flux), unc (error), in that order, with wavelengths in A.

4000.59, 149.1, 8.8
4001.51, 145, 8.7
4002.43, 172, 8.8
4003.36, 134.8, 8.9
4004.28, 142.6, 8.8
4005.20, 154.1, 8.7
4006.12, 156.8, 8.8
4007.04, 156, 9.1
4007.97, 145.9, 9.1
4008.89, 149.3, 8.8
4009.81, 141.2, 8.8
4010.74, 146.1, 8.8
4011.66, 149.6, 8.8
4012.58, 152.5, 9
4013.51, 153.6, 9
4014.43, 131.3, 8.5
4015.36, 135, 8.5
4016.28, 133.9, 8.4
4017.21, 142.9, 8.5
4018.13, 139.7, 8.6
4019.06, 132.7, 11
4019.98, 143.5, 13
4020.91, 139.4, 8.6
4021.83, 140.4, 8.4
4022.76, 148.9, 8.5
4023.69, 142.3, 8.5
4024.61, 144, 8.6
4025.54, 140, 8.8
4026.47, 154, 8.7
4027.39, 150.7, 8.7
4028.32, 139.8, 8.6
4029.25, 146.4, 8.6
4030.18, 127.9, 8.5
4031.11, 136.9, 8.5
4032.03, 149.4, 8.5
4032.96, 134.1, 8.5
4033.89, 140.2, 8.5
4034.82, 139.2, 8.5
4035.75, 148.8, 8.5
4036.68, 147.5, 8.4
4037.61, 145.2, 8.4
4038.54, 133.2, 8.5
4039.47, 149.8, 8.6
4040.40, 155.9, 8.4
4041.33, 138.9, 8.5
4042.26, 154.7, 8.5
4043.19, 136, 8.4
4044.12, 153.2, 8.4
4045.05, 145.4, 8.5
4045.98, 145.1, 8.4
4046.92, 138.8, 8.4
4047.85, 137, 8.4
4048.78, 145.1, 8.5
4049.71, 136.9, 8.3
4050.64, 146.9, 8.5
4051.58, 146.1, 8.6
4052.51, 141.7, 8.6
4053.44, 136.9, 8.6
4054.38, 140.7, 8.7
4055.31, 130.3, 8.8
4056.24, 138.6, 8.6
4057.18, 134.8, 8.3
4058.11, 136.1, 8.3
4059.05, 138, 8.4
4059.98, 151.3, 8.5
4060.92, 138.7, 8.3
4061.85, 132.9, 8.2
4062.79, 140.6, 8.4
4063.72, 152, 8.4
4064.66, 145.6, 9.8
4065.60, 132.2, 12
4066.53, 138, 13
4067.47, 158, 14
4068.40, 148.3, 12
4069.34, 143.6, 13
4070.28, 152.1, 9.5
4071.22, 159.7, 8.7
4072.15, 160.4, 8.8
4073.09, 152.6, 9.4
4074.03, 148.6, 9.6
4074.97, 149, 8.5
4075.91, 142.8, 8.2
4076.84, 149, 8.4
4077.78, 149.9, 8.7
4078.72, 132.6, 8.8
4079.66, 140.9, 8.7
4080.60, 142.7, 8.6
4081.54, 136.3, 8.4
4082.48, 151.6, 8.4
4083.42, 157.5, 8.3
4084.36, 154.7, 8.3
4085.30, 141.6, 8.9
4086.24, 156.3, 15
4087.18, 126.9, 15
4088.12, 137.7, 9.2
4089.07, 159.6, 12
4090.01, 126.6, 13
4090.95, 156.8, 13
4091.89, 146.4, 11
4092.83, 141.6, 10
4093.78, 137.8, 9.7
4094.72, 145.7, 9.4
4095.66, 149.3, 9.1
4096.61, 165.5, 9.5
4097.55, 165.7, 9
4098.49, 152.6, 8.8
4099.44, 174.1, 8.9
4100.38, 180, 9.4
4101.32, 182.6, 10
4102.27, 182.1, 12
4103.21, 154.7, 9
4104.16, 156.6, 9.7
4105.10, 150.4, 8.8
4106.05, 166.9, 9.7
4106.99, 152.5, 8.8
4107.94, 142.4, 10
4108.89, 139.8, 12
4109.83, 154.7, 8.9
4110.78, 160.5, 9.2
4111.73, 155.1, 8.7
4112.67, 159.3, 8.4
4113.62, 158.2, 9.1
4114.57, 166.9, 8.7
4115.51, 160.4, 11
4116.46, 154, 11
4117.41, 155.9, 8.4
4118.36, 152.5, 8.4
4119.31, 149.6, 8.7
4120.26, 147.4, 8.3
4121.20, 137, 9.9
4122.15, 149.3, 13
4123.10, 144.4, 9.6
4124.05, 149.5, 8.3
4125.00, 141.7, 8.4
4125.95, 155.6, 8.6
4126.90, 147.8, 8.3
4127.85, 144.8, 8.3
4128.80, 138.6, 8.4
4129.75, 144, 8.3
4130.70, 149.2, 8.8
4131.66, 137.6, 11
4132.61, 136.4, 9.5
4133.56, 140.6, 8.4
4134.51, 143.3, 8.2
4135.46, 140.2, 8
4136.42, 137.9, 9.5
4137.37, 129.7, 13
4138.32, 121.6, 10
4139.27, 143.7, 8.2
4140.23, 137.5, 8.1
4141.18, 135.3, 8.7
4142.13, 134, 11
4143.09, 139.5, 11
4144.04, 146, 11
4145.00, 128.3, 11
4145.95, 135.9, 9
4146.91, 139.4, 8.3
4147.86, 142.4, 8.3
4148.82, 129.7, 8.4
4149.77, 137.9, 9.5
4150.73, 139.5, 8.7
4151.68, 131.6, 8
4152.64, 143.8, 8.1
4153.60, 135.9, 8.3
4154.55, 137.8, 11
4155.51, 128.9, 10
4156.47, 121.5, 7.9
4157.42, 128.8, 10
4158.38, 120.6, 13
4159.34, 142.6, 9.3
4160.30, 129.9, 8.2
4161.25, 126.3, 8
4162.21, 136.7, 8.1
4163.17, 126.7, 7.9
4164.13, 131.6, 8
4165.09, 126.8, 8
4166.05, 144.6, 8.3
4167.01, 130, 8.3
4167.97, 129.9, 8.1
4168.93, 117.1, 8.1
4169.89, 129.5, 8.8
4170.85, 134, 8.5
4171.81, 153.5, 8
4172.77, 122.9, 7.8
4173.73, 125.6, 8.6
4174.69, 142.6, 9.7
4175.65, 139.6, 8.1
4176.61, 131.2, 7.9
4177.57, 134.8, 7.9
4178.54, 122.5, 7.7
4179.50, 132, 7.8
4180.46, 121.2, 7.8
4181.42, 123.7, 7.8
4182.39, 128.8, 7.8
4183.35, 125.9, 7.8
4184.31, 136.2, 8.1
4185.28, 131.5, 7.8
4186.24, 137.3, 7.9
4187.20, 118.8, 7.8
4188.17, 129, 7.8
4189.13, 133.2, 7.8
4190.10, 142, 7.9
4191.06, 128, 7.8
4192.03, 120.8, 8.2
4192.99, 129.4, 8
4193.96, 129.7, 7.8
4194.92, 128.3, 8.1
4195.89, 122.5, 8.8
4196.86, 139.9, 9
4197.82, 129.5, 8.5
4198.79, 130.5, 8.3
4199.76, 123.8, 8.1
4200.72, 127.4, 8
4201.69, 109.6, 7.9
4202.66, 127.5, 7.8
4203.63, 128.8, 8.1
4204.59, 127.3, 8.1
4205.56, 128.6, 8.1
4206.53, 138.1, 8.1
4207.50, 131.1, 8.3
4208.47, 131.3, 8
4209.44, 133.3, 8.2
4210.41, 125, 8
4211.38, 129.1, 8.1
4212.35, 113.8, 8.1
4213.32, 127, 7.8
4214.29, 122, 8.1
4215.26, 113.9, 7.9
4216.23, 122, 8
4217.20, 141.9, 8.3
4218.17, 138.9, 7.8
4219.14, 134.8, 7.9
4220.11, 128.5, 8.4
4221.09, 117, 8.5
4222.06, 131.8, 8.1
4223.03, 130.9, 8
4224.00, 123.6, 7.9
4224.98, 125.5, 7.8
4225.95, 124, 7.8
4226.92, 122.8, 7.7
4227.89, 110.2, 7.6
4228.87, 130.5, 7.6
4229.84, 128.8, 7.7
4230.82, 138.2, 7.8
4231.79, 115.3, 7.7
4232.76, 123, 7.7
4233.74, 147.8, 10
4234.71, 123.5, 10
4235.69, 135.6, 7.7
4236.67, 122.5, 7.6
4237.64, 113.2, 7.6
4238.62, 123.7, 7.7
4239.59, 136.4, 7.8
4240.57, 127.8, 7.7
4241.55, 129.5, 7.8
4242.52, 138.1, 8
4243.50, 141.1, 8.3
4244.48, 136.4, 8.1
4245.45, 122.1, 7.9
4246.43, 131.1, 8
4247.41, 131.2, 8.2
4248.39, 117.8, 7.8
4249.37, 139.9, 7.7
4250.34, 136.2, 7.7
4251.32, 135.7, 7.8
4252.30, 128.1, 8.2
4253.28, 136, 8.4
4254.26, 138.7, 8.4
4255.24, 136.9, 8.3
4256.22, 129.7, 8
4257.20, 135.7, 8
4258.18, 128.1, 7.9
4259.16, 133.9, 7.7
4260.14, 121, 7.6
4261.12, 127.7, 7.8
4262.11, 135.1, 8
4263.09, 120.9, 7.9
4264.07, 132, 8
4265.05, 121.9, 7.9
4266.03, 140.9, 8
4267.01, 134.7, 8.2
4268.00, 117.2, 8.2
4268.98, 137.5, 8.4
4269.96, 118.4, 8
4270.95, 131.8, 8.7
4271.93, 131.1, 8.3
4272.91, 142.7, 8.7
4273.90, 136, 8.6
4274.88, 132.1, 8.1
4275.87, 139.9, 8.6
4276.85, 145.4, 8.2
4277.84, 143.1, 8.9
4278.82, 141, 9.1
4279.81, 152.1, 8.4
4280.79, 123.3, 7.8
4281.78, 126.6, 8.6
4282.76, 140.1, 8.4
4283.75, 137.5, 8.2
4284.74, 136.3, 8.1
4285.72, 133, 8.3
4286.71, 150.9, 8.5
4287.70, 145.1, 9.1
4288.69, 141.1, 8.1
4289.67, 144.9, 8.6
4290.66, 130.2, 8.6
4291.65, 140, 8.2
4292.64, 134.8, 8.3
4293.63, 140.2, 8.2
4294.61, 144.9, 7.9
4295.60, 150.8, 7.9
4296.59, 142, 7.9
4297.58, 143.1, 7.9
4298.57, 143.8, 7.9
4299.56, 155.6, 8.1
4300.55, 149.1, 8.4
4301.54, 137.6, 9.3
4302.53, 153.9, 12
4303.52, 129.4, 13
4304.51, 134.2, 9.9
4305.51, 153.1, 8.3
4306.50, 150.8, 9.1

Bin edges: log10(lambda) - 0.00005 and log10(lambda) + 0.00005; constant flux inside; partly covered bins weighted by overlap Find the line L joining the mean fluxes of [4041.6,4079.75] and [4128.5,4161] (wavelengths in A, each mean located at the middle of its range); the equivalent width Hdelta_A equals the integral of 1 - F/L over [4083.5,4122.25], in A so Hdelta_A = -3.86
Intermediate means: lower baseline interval 144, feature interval 154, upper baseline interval 136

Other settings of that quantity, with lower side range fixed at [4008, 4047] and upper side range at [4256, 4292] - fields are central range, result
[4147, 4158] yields 0.36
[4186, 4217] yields 2.18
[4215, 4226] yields 0.67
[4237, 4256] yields 0.57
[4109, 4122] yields -1.29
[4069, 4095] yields -0.93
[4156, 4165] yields 0.60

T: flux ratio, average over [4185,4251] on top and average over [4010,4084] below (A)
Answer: 0.89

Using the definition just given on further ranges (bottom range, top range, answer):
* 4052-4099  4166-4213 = 0.89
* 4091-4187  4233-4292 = 0.94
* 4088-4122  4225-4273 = 0.84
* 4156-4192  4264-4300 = 1.06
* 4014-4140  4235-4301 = 0.92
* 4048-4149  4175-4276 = 0.88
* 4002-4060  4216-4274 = 0.91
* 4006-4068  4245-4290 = 0.94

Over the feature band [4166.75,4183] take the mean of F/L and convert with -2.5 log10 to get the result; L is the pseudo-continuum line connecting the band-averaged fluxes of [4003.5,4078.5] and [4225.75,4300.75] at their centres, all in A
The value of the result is 0.06 mag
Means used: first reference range 144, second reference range 134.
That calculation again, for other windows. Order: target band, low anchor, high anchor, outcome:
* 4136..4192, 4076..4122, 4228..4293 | 0.09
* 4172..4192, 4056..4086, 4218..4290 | 0.05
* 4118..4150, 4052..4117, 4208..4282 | 0.02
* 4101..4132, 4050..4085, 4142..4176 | -0.10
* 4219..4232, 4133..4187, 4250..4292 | 0.07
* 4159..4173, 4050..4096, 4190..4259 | 0.02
